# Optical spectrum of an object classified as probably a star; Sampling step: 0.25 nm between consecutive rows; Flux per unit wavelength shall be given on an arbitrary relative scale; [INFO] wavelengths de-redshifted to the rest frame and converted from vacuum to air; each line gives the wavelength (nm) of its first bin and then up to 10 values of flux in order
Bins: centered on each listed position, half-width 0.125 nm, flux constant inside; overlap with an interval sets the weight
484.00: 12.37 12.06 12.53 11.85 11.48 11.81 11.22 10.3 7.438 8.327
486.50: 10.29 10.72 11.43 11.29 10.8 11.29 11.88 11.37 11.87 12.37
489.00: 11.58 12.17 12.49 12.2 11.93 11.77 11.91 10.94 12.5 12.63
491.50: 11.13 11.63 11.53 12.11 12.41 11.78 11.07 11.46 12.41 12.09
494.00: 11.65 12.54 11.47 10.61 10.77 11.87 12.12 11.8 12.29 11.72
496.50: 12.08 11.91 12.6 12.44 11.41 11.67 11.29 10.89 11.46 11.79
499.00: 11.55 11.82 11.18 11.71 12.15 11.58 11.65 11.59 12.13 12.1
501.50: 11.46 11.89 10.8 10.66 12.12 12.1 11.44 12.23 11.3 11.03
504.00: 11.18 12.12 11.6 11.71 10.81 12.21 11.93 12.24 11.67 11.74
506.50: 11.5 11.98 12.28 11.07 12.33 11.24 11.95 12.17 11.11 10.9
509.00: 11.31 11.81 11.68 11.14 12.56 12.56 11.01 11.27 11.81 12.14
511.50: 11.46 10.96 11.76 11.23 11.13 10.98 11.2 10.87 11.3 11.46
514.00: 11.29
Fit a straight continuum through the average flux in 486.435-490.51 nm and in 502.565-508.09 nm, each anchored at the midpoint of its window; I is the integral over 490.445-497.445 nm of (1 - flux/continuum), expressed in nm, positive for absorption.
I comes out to -0.11 nm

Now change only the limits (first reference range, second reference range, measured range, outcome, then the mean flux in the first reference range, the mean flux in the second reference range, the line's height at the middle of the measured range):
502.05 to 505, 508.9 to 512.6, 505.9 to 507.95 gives -0.030 nm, 11.5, 11.6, 11.6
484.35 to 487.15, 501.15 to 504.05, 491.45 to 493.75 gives -0.153 nm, 10.7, 11.5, 11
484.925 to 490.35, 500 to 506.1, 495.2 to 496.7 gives -0.072 nm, 11.2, 11.7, 11.4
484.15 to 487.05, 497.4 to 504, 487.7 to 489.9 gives -0.202 nm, 10.8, 11.6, 10.9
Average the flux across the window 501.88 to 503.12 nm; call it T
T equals 11.4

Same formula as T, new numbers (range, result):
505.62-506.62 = 11.8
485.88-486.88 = 9.21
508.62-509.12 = 11.1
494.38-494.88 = 11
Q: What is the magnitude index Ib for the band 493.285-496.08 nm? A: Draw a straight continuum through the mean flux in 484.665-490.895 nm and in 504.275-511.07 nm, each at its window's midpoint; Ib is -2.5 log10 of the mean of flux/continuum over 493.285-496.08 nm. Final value -0.04 mag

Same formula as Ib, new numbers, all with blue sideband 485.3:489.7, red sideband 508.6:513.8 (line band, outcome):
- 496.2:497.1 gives -0.08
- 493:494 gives -0.07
